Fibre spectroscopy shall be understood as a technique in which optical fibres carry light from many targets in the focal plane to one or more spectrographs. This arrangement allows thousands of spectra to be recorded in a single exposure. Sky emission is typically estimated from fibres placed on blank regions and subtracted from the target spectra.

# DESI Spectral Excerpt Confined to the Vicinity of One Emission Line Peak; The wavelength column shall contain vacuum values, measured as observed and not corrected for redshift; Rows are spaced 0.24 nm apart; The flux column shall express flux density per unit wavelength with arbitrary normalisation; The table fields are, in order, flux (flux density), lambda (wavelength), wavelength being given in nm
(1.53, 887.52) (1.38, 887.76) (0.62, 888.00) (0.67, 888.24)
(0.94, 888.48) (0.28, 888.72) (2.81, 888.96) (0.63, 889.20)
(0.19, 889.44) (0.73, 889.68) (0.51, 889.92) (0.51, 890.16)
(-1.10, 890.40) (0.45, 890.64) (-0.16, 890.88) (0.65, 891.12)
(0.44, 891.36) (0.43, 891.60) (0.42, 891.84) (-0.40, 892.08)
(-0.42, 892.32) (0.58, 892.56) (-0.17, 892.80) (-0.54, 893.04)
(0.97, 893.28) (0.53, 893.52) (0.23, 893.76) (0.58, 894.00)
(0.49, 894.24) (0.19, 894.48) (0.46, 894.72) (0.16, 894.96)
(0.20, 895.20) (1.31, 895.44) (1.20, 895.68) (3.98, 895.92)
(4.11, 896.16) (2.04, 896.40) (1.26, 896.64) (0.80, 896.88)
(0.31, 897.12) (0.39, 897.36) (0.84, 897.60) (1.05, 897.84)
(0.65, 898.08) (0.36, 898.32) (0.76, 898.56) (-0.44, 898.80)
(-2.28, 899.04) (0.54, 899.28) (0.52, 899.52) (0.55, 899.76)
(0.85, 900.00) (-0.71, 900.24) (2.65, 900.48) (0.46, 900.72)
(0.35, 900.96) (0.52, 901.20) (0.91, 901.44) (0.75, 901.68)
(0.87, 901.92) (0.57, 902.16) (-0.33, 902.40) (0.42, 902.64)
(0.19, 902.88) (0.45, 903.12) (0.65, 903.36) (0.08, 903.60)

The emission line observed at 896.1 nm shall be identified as [O III]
